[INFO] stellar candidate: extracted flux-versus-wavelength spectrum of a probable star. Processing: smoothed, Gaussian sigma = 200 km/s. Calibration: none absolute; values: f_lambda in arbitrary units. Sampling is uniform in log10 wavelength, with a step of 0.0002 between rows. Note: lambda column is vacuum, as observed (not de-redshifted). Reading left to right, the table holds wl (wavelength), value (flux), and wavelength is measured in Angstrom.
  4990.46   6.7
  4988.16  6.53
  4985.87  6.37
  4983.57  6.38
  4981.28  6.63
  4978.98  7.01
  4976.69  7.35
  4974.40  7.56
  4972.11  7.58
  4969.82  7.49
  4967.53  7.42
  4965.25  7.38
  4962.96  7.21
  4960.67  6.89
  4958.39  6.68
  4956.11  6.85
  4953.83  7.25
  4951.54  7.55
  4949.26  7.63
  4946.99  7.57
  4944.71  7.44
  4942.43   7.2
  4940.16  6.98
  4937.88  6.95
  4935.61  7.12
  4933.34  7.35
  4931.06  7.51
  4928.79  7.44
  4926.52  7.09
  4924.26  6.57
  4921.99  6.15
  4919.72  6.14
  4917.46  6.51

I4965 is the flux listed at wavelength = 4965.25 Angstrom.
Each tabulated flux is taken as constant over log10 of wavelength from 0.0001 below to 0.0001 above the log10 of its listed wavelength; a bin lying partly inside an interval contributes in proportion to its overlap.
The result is 7.38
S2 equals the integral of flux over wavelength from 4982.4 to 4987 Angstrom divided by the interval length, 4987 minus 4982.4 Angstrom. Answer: 6.38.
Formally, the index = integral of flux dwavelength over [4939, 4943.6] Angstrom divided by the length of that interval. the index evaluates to 7.09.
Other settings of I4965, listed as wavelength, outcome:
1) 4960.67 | 6.89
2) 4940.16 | 6.98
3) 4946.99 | 7.57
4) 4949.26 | 7.63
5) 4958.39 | 6.68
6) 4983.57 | 6.38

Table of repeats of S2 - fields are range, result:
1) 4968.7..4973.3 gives 7.53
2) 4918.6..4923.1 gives 6.14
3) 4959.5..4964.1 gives 7.05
